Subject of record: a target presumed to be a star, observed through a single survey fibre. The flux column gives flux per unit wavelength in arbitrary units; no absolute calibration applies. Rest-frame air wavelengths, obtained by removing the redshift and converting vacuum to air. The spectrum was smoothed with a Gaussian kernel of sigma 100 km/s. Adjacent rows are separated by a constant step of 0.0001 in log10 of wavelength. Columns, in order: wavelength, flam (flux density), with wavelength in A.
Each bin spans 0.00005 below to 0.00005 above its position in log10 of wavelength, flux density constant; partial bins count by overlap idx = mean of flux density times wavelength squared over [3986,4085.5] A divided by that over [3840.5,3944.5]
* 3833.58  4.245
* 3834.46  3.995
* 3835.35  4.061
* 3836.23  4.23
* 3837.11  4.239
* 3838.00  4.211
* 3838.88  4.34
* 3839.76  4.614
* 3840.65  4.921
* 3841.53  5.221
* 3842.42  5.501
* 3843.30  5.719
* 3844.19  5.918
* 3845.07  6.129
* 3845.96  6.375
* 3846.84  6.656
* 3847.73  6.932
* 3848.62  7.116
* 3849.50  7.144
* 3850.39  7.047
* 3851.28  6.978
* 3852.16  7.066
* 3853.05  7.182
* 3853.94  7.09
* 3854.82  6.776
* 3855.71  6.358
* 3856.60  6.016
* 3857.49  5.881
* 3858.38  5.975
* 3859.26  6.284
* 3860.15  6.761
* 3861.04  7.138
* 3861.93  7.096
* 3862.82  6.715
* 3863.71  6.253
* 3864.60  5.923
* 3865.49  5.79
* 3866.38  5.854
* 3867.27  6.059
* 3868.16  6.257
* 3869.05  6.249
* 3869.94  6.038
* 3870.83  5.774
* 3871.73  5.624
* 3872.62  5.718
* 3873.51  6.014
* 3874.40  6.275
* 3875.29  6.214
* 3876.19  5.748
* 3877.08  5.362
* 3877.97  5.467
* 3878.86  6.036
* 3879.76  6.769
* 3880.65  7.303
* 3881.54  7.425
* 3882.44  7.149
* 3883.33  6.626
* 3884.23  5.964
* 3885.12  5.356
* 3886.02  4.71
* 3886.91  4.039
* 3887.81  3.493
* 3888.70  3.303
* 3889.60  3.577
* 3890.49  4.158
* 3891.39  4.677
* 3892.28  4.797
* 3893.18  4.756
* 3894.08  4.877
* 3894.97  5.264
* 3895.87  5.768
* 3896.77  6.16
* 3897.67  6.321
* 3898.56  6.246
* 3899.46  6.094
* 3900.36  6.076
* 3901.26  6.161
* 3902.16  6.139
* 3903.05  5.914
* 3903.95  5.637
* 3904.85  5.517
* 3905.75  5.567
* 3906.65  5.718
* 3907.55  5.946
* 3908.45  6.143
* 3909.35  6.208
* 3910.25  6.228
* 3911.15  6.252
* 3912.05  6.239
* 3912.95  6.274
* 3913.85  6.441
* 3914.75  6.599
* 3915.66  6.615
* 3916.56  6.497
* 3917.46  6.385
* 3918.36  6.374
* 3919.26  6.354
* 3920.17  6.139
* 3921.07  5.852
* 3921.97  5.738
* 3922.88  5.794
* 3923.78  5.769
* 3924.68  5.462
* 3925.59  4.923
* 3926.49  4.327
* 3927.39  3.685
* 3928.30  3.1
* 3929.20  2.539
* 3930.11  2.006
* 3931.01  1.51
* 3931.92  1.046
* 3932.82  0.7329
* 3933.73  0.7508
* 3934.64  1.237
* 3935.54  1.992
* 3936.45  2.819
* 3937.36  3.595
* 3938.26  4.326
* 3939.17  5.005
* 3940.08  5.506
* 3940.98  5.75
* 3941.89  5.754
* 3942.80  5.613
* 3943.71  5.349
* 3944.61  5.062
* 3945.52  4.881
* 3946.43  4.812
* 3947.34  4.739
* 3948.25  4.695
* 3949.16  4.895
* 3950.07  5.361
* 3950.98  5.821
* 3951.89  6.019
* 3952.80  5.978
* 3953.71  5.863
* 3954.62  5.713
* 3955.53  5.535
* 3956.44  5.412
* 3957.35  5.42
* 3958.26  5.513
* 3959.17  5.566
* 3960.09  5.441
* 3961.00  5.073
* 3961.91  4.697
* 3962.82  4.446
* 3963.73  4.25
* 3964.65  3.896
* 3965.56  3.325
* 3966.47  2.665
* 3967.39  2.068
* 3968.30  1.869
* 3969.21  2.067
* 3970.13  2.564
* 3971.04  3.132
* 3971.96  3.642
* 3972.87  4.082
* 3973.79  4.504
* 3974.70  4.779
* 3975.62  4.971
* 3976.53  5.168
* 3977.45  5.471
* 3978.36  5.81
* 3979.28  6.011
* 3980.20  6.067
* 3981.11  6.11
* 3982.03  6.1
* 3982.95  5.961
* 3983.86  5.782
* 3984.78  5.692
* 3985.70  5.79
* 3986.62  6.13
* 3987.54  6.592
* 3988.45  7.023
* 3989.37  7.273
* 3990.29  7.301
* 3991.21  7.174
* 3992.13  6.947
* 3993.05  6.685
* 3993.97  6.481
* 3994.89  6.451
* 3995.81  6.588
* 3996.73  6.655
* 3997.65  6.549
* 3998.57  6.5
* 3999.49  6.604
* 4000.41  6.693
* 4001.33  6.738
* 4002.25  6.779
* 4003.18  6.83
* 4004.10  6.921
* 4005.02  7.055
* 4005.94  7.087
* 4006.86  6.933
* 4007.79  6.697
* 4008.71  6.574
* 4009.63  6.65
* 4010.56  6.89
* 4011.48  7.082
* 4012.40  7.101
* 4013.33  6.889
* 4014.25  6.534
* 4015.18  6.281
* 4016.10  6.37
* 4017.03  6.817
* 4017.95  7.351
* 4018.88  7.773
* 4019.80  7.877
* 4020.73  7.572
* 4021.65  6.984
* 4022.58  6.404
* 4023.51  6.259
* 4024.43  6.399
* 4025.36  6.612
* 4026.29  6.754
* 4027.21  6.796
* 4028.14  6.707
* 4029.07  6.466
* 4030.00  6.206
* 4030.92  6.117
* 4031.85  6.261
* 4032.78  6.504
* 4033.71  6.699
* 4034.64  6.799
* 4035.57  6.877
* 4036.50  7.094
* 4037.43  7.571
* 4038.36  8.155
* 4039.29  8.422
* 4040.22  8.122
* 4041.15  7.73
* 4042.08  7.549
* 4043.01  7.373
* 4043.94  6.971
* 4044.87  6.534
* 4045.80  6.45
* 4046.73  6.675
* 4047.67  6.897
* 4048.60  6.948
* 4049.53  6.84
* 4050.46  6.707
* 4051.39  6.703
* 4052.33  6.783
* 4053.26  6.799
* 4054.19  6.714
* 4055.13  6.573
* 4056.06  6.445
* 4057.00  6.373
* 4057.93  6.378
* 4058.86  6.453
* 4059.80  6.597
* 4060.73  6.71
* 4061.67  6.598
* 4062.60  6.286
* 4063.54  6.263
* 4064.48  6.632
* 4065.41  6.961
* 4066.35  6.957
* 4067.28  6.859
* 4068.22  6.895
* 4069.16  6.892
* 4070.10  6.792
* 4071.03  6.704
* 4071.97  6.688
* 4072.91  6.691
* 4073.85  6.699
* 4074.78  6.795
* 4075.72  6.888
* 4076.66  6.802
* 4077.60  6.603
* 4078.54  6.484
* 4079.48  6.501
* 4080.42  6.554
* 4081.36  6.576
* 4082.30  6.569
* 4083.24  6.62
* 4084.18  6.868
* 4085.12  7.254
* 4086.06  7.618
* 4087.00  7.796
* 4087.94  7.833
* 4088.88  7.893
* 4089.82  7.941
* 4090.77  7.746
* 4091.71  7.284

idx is 1.33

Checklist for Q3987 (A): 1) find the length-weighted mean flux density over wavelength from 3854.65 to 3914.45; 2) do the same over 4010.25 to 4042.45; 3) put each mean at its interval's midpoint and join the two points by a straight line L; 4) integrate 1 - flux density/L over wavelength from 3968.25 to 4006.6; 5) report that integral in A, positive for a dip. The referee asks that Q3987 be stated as 4.6 A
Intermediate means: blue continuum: 5.86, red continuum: 6.97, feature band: 5.88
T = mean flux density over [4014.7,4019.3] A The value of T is 6.9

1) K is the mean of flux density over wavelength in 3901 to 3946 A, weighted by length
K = 4.9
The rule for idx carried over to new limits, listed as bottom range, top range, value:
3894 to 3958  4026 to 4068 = 1.42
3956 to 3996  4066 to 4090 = 1.41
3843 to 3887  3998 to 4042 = 1.19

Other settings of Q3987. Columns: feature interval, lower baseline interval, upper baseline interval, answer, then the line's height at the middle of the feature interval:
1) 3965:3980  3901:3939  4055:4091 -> 4.35 A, 5.51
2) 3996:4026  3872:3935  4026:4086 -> -2.25 A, 6.35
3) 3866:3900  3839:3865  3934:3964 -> 1.55 A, 5.88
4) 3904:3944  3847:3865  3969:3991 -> 7.90 A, 5.98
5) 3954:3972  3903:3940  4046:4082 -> 3.91 A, 5.31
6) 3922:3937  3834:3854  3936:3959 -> 6.32 A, 5.28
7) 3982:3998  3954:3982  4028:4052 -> -3.73 A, 5.29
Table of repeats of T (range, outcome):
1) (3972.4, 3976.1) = 4.59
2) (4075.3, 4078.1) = 6.75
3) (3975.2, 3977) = 5.08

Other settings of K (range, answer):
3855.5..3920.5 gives 5.9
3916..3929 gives 5.41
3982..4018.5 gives 6.67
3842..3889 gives 6.17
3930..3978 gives 4.22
